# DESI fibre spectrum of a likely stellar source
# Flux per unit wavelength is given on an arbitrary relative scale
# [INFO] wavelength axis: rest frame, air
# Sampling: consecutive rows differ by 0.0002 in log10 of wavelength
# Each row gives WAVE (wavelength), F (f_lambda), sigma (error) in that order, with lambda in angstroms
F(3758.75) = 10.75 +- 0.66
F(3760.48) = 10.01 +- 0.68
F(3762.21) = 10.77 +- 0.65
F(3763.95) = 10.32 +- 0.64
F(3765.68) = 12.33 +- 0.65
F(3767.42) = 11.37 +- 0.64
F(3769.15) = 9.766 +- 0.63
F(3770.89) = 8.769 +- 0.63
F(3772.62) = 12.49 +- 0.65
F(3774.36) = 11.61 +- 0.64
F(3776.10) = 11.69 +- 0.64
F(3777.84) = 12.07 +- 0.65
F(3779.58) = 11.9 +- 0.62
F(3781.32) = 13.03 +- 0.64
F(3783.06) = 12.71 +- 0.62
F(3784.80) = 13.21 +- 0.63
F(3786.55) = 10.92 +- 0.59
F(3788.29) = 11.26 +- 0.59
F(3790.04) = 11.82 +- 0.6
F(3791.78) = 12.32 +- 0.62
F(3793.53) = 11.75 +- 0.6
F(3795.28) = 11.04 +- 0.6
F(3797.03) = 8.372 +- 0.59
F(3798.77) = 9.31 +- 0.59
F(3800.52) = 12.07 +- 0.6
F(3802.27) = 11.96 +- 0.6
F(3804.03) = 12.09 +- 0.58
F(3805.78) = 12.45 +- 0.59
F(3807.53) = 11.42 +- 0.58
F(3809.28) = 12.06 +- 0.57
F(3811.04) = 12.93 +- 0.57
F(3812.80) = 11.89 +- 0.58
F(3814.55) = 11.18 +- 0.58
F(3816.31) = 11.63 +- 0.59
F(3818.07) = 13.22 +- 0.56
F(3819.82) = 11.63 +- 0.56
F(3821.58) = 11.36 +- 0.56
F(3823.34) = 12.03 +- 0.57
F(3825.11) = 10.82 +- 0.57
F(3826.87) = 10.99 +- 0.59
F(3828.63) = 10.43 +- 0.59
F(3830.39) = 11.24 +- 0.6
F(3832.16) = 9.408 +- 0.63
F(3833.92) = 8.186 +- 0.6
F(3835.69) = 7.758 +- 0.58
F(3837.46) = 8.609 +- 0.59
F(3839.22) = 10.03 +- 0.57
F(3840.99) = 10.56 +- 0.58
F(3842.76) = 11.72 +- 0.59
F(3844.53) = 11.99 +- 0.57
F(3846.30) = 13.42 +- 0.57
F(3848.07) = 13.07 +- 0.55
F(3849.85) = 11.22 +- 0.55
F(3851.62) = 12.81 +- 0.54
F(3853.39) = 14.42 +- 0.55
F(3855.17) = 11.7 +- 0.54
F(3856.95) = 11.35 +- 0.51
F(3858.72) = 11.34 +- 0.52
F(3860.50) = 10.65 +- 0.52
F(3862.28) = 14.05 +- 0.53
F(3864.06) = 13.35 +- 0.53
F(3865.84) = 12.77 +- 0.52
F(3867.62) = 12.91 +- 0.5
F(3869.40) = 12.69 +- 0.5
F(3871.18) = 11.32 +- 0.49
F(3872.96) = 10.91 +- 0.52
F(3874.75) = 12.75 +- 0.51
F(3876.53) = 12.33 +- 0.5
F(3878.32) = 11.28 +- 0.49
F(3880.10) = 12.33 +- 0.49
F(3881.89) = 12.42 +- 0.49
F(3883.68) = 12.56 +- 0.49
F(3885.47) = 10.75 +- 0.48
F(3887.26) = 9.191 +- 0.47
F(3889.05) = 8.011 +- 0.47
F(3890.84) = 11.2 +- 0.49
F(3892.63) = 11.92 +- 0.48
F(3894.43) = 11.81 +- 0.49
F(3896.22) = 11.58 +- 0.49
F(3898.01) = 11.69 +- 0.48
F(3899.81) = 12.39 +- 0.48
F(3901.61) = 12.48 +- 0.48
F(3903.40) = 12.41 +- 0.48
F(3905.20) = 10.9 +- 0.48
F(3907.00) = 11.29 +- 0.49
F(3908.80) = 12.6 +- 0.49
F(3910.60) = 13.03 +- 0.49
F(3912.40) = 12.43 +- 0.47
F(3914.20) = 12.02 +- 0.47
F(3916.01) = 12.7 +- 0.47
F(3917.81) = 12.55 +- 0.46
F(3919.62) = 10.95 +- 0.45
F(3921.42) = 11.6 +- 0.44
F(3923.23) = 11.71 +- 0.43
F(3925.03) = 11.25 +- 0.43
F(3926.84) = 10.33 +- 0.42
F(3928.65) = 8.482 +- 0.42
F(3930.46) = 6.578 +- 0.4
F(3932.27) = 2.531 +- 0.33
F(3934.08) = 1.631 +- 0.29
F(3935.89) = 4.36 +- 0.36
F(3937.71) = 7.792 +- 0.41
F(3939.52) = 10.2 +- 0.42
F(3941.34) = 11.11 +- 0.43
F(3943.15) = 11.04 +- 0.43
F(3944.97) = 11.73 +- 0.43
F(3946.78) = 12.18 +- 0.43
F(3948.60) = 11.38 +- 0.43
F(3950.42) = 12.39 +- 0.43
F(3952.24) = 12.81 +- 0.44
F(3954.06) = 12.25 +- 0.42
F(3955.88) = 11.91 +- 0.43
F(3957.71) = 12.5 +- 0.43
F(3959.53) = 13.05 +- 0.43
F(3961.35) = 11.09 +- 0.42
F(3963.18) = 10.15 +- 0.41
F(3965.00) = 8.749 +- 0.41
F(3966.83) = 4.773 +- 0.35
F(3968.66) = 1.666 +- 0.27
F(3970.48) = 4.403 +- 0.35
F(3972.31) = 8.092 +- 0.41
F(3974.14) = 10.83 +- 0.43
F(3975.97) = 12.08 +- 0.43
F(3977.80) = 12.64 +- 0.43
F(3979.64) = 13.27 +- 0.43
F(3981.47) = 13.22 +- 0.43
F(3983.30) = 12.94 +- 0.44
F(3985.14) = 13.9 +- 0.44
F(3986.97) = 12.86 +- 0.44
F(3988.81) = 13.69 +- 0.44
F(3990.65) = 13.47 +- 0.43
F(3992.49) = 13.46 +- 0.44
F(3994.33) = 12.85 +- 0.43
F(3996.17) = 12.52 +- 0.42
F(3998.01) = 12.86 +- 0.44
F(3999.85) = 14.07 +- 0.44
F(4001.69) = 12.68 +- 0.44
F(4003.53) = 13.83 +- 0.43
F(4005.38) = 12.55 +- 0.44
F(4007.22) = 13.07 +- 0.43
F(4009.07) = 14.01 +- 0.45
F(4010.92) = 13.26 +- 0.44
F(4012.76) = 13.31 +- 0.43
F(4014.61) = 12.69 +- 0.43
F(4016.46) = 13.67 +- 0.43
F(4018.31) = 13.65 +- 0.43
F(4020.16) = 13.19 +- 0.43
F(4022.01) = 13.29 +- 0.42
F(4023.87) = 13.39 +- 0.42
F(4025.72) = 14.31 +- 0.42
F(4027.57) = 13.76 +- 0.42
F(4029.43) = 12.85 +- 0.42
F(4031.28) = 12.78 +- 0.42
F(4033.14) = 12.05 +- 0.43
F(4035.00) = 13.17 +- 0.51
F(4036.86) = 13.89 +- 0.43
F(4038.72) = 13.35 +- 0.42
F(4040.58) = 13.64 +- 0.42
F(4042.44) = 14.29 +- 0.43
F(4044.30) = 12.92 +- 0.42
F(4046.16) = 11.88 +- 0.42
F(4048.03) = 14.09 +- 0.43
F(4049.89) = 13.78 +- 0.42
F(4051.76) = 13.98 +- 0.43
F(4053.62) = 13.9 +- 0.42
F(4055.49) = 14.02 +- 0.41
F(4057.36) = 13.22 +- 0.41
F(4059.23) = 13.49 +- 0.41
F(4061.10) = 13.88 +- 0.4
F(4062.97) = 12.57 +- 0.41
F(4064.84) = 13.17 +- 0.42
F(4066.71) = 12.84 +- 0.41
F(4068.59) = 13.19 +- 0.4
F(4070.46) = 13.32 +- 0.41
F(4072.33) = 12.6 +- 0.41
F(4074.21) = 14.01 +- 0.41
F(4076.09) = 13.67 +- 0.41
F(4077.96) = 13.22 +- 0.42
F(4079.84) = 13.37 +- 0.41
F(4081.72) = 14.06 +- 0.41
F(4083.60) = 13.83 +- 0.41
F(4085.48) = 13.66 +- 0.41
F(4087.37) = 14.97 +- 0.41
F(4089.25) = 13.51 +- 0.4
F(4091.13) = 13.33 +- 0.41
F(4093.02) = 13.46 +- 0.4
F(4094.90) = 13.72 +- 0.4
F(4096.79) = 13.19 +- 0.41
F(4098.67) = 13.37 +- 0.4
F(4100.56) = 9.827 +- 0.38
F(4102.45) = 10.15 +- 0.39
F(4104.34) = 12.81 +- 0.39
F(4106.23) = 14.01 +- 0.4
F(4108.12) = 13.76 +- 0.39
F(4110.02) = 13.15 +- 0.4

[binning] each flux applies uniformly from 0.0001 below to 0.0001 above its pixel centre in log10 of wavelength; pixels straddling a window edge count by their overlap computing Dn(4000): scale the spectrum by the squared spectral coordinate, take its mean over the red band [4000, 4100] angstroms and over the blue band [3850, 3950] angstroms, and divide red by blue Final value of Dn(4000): 1.3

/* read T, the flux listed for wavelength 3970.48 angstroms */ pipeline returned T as 4.403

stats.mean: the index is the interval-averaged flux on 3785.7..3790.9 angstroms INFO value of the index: 11.3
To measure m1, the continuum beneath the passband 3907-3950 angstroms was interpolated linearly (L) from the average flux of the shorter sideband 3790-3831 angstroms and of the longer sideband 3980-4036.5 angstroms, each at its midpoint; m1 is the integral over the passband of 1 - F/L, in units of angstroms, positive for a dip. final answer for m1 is 8.5 angstroms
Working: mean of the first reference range 11.5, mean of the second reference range 13.3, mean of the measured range 10.1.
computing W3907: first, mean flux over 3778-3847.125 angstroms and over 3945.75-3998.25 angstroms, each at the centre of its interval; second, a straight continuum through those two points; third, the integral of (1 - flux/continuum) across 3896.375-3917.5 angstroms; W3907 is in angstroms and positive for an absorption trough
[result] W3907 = -1.62 angstroms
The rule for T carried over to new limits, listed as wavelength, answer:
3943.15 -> 11.04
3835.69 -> 7.758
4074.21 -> 14.01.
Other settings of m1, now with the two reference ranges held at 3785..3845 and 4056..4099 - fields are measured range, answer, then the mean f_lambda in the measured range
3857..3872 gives -1.0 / 12.3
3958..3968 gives 2.3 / 9.54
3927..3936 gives 5.1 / 5.21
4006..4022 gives -0.5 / 13.3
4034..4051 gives -0.4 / 13.4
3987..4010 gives -0.9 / 13.2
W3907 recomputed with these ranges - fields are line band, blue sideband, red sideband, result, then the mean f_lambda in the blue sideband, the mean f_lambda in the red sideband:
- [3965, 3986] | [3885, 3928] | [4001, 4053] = 4.7 angstroms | 11.5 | 13.3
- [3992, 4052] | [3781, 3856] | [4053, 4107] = -2.1 angstroms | 11.4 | 13.2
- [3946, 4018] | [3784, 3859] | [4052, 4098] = 5.1 angstroms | 11.4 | 13.5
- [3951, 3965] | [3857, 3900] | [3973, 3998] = 0.9 angstroms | 11.7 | 12.9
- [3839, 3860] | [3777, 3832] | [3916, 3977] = -2.0 angstroms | 11.6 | 9.57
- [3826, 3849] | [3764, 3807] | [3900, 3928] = 2.1 angstroms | 11.5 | 11.9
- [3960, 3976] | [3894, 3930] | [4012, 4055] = 5.9 angstroms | 11.6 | 13.4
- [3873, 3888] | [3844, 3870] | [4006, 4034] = 1.1 angstroms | 12.5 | 13.3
